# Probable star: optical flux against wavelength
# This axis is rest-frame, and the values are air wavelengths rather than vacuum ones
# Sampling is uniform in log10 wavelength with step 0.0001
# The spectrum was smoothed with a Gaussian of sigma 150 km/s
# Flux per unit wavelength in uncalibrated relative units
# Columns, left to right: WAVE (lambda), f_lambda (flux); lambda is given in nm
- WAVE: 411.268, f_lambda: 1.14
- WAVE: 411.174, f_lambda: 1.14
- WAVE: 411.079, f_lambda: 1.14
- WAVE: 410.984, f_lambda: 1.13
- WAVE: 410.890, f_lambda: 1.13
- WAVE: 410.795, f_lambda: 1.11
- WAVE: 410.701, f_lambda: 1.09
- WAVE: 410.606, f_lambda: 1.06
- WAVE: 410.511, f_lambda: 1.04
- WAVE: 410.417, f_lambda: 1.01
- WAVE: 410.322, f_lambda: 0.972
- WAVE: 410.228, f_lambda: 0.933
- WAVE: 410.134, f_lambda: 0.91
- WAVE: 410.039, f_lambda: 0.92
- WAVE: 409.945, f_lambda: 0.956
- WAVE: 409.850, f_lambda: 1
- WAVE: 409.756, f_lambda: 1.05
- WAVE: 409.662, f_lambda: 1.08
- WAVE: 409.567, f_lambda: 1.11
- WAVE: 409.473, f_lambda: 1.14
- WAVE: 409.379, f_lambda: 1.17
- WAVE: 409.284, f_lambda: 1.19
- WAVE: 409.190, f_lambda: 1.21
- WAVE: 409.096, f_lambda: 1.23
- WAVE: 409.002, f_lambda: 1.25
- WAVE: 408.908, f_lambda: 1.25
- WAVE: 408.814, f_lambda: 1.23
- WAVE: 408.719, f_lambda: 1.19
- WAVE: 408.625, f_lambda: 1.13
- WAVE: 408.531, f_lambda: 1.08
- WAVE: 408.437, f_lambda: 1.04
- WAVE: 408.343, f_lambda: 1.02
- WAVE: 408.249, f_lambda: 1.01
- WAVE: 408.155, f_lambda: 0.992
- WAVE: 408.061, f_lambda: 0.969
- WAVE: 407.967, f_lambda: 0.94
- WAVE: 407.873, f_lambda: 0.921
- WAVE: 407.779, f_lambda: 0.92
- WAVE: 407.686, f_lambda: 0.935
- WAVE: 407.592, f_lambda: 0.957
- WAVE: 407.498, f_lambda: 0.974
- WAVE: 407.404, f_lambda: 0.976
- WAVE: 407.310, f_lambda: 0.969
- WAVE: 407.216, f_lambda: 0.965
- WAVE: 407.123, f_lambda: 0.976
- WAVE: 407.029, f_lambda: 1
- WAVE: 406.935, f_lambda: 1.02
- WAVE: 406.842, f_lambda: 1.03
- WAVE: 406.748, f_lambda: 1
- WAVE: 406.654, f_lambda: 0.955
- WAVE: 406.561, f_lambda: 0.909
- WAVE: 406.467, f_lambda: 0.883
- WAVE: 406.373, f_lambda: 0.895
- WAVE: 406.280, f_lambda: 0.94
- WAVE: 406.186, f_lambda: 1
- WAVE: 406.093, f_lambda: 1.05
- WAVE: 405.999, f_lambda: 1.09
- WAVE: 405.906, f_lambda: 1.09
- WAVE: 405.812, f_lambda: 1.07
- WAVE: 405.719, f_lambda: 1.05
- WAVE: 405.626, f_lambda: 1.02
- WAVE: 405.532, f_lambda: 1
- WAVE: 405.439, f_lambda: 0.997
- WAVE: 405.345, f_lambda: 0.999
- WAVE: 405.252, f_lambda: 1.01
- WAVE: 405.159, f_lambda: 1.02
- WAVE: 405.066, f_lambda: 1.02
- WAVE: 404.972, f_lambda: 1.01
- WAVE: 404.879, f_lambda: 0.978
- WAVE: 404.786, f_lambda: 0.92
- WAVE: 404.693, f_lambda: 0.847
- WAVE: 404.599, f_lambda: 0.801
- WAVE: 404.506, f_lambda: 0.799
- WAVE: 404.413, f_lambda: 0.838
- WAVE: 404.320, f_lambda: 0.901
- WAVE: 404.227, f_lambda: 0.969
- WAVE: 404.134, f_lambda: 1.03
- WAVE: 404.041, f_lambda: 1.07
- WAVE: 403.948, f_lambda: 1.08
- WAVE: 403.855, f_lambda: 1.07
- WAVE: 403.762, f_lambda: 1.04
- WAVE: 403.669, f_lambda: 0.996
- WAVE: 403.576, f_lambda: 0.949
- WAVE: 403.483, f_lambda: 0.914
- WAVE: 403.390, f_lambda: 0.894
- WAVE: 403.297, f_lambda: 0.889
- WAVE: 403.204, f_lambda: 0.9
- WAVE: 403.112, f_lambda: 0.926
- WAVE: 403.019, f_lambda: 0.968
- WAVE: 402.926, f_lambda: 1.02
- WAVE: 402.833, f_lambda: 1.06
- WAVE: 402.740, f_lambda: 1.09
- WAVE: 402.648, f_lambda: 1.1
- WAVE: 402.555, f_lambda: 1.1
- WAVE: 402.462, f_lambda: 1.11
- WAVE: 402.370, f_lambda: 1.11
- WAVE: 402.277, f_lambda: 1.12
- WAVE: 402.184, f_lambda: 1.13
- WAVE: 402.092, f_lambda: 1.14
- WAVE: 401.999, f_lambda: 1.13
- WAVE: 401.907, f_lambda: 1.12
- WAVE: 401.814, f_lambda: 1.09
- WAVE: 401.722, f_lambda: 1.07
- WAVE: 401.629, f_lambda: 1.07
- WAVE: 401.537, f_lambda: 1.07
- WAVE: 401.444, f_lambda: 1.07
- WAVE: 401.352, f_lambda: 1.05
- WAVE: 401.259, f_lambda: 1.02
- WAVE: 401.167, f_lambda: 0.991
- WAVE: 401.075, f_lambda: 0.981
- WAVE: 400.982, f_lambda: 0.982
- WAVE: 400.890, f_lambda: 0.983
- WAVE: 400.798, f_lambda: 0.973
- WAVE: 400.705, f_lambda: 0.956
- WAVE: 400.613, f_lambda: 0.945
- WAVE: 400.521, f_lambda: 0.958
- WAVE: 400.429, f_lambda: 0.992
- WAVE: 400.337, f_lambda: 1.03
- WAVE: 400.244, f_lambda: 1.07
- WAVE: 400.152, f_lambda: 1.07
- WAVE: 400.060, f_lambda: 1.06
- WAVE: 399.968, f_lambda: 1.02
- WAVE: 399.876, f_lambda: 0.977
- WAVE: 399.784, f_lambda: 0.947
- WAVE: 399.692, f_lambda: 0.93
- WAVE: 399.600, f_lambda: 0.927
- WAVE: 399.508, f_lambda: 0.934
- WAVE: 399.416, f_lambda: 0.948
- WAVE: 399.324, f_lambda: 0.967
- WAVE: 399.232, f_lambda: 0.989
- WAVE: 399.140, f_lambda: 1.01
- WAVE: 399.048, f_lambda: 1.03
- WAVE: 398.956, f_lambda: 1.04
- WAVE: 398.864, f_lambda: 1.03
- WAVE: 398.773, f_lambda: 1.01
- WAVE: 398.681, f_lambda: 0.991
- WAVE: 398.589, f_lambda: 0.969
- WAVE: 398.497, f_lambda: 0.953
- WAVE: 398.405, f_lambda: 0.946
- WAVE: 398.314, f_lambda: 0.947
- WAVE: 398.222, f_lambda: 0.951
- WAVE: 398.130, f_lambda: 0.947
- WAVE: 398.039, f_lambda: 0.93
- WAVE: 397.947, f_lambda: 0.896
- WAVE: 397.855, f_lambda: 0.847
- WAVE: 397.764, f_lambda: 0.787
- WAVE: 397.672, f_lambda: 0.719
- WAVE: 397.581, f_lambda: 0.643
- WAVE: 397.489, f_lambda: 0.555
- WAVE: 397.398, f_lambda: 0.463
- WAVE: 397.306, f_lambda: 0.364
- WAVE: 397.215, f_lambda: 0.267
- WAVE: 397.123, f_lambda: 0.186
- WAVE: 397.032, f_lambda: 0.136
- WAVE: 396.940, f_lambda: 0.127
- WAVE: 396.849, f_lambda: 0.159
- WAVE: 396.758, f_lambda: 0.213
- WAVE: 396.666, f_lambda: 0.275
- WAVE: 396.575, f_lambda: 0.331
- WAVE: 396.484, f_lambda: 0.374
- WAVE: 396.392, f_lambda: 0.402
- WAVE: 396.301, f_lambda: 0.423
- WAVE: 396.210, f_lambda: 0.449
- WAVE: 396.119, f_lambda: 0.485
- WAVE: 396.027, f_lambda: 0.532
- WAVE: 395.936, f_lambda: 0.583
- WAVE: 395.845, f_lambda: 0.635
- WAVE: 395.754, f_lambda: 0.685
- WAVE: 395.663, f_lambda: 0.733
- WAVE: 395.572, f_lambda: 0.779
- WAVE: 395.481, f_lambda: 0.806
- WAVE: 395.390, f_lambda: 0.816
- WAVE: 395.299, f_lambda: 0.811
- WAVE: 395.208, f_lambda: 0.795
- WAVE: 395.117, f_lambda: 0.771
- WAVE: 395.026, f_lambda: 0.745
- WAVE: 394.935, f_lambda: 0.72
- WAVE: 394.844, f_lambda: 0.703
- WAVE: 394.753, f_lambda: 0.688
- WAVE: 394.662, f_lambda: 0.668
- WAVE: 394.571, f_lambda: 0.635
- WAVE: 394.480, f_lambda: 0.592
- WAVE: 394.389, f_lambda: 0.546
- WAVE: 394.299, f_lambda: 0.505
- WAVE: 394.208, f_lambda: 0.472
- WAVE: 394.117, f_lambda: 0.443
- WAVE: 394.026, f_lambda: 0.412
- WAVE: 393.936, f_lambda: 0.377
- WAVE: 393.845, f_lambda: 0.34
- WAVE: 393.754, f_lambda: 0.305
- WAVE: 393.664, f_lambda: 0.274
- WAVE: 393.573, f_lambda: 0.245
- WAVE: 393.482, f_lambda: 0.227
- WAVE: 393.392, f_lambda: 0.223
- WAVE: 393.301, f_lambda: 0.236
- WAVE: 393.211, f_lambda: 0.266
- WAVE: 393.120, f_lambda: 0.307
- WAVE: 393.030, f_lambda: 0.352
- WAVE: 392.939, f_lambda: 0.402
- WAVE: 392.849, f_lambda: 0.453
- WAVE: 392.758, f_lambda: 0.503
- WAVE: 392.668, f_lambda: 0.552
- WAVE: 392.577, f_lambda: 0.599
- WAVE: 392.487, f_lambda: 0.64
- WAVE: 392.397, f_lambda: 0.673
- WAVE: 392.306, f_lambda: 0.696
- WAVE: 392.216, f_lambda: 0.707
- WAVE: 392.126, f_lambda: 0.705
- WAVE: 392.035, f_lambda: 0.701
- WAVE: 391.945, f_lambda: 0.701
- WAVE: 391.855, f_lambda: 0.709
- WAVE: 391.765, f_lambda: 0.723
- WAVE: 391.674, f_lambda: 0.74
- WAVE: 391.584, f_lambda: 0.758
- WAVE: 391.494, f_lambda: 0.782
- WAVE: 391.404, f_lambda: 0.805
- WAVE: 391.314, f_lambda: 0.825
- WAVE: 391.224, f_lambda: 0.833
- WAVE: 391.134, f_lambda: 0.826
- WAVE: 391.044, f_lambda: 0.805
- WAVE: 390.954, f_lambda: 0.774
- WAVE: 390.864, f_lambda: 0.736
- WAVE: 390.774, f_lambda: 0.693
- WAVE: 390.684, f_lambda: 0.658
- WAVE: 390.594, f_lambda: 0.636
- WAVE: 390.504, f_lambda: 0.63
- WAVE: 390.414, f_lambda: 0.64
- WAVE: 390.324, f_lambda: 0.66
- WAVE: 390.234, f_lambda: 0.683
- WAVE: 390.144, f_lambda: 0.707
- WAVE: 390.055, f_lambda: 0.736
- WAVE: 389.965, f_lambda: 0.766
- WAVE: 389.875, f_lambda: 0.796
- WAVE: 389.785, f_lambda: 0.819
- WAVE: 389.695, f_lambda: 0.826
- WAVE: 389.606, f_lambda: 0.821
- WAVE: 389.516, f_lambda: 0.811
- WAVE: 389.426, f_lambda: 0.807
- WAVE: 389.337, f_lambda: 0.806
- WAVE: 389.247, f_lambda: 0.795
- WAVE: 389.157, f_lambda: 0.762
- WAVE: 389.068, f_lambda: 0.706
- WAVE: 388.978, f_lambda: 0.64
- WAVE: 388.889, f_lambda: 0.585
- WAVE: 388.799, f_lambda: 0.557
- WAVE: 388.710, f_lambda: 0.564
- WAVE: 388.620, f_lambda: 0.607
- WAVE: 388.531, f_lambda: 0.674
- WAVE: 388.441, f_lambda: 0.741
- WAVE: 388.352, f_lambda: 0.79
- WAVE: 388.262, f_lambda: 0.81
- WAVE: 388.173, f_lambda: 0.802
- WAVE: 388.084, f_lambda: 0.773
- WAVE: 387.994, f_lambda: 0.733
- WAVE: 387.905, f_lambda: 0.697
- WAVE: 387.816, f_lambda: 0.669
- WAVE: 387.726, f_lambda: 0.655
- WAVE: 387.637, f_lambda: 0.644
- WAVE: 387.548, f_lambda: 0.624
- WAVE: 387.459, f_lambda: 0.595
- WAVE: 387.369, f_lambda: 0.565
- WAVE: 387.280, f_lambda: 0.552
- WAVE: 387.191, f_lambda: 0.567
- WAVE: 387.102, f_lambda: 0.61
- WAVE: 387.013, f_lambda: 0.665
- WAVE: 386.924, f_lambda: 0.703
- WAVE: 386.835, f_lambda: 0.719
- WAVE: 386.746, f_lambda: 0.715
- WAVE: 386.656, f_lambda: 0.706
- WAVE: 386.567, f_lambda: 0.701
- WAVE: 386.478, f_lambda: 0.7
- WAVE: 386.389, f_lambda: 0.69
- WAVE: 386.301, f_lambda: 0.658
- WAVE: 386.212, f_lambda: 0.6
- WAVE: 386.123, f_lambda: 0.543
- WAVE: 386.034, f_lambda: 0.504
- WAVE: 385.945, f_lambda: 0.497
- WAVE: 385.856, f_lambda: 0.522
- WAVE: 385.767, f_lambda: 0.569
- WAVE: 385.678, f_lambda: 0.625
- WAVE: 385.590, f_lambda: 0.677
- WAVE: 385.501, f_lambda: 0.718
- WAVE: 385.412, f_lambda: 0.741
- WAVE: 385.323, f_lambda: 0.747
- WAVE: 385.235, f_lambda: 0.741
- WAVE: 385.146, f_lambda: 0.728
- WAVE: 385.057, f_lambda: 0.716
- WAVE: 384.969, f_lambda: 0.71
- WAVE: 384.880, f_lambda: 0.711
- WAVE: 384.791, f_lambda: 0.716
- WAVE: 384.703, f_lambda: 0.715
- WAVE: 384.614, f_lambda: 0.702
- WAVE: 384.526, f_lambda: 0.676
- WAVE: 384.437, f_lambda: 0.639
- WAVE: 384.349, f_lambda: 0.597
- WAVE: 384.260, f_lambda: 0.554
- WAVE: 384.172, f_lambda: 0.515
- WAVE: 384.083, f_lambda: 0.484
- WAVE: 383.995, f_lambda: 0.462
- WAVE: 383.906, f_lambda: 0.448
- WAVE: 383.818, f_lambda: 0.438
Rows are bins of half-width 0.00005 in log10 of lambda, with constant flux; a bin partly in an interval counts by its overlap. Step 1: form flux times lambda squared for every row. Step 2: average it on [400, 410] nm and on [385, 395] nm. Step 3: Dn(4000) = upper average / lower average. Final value 1.74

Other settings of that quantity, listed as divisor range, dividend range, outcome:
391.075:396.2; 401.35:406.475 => 1.80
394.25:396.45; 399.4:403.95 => 1.63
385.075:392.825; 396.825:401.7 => 1.33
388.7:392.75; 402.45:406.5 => 1.47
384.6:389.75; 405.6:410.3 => 1.68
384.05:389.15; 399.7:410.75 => 1.70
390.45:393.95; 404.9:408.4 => 1.85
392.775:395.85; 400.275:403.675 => 2.02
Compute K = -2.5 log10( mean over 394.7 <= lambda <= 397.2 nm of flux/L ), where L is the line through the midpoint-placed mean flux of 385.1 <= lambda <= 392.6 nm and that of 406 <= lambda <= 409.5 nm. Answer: 0.47 mag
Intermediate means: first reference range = 0.696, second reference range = 1.04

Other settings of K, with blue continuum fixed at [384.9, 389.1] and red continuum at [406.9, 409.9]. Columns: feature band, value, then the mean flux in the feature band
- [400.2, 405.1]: -0.061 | 1.01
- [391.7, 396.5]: 0.395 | 0.551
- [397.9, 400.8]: -0.103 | 0.979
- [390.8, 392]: -0.038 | 0.769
